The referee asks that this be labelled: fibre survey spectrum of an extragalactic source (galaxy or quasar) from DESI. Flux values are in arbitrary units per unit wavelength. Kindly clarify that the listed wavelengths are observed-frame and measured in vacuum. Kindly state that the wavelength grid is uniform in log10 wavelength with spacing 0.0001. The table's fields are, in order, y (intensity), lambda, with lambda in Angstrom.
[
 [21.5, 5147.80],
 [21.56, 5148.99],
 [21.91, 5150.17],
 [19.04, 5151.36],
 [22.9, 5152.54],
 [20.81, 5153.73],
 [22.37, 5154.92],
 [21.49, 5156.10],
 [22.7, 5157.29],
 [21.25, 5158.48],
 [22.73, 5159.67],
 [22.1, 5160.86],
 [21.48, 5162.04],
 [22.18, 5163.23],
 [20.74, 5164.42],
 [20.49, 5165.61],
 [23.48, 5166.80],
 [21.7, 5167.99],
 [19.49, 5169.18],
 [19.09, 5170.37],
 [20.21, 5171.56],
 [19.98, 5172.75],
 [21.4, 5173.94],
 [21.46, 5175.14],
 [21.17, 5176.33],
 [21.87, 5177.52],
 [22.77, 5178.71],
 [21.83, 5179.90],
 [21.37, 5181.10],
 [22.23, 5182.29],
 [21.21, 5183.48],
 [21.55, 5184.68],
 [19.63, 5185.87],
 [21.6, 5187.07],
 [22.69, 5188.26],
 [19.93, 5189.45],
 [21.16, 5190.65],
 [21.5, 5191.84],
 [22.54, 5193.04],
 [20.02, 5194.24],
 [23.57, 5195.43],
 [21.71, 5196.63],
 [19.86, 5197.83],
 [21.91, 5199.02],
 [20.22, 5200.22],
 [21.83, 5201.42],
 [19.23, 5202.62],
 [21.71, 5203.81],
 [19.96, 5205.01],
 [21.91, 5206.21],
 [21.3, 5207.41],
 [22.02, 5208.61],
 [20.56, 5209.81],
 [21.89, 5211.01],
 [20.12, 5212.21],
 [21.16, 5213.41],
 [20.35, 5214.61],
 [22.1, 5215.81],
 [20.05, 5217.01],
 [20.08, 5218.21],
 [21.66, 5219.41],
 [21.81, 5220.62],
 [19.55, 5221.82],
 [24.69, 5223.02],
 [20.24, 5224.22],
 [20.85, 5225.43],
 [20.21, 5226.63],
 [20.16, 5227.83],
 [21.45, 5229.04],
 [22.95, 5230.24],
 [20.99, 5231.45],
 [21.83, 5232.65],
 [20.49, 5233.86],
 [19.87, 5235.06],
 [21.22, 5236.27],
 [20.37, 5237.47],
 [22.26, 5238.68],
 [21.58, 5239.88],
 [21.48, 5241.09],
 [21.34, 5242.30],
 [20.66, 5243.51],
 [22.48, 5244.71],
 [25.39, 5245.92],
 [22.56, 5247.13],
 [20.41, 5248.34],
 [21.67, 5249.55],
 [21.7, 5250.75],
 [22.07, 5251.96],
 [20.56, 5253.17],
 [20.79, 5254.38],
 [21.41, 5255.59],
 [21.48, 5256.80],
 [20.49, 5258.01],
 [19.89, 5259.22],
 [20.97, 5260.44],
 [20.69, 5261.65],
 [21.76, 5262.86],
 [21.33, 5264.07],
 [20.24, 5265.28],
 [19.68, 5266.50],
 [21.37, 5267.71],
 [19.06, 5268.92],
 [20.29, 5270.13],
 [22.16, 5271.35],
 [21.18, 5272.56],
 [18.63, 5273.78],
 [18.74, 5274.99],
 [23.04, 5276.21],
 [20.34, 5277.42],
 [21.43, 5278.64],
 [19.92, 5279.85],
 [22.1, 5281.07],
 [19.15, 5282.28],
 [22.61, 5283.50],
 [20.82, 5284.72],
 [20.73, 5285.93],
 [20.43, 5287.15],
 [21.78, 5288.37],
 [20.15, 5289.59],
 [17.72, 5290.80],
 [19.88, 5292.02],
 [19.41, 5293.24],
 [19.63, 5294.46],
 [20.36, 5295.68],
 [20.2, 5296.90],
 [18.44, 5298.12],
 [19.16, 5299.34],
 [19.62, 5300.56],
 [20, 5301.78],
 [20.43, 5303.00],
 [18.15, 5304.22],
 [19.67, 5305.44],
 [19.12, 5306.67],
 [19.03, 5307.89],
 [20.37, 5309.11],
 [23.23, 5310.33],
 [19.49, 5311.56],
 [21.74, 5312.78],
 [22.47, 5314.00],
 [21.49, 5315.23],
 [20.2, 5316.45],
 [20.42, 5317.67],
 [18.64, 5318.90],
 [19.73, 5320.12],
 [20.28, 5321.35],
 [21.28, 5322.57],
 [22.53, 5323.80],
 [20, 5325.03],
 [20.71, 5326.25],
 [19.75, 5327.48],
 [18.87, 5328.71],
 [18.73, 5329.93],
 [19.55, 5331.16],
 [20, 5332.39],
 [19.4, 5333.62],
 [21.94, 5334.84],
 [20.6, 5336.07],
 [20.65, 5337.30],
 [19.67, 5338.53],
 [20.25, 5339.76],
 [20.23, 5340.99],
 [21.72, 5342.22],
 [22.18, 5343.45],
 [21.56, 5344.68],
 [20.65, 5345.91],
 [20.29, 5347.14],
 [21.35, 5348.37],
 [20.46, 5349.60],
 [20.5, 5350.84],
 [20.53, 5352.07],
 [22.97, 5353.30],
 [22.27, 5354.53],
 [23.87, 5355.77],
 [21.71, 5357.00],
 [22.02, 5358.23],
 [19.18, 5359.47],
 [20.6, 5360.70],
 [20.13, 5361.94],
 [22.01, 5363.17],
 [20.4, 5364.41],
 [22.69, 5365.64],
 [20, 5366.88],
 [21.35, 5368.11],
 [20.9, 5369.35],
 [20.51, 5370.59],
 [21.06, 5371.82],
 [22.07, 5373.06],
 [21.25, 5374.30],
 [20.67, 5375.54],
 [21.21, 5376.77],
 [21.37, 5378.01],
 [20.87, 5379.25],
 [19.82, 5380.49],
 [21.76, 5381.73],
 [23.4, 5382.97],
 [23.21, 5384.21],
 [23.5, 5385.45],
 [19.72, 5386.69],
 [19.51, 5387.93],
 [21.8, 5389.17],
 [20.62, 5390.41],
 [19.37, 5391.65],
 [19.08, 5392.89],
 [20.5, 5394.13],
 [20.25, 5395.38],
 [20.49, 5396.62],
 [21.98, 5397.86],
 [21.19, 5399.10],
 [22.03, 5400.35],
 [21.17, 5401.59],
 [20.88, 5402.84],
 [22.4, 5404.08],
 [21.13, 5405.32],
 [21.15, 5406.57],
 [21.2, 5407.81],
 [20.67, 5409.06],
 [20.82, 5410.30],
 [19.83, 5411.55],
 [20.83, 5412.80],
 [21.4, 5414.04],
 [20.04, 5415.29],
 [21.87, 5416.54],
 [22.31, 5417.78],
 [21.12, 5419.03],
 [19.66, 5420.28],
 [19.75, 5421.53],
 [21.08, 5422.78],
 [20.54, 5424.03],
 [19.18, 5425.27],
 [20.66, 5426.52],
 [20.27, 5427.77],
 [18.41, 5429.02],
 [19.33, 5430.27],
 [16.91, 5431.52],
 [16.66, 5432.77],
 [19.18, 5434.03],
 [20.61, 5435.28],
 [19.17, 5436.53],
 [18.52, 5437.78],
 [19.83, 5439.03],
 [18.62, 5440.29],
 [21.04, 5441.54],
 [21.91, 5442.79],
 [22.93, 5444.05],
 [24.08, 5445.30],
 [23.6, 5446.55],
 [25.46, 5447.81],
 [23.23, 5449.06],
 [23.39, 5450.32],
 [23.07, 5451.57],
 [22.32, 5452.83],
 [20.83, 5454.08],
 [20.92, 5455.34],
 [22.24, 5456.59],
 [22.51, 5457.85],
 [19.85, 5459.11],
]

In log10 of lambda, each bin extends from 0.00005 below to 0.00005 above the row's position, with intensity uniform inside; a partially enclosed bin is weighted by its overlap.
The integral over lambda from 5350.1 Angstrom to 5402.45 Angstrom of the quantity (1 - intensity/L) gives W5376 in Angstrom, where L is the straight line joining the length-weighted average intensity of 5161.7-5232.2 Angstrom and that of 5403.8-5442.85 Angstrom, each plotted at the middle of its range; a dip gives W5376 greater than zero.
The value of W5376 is -2.1 Angstrom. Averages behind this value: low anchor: 21.2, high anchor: 20.1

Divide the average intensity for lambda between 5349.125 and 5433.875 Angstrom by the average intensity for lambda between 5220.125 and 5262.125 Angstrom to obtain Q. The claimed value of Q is 1.0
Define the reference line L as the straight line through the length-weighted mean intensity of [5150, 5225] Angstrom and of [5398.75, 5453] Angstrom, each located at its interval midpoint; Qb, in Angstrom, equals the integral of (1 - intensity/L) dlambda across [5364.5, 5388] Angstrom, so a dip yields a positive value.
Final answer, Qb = -0.4 Angstrom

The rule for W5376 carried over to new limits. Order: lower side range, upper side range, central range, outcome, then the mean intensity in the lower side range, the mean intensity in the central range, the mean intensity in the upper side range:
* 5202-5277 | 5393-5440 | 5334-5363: -0.7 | 21.1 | 21.1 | 20.3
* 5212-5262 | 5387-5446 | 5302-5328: 0.6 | 21.3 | 20.4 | 20.5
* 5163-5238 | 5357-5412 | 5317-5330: 0.6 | 21.2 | 20.1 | 21.1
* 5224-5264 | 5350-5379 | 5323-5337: 0.7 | 21.3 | 20.2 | 21.3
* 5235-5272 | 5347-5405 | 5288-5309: 1.6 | 21.2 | 19.6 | 21.2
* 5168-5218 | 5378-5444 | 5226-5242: -0.1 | 21.1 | 21.1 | 20.5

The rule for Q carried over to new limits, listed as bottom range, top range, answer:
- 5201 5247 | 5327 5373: 0.98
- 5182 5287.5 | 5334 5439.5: 0.98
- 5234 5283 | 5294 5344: 0.96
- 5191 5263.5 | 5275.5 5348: 0.96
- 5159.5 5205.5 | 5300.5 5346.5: 0.96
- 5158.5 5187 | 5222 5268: 1.00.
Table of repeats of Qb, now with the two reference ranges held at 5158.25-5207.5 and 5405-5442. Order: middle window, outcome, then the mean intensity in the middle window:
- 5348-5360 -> -0.6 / 21.5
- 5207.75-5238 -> 0.0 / 21.1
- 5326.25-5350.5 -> 0.1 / 20.4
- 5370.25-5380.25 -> -0.4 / 21.1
